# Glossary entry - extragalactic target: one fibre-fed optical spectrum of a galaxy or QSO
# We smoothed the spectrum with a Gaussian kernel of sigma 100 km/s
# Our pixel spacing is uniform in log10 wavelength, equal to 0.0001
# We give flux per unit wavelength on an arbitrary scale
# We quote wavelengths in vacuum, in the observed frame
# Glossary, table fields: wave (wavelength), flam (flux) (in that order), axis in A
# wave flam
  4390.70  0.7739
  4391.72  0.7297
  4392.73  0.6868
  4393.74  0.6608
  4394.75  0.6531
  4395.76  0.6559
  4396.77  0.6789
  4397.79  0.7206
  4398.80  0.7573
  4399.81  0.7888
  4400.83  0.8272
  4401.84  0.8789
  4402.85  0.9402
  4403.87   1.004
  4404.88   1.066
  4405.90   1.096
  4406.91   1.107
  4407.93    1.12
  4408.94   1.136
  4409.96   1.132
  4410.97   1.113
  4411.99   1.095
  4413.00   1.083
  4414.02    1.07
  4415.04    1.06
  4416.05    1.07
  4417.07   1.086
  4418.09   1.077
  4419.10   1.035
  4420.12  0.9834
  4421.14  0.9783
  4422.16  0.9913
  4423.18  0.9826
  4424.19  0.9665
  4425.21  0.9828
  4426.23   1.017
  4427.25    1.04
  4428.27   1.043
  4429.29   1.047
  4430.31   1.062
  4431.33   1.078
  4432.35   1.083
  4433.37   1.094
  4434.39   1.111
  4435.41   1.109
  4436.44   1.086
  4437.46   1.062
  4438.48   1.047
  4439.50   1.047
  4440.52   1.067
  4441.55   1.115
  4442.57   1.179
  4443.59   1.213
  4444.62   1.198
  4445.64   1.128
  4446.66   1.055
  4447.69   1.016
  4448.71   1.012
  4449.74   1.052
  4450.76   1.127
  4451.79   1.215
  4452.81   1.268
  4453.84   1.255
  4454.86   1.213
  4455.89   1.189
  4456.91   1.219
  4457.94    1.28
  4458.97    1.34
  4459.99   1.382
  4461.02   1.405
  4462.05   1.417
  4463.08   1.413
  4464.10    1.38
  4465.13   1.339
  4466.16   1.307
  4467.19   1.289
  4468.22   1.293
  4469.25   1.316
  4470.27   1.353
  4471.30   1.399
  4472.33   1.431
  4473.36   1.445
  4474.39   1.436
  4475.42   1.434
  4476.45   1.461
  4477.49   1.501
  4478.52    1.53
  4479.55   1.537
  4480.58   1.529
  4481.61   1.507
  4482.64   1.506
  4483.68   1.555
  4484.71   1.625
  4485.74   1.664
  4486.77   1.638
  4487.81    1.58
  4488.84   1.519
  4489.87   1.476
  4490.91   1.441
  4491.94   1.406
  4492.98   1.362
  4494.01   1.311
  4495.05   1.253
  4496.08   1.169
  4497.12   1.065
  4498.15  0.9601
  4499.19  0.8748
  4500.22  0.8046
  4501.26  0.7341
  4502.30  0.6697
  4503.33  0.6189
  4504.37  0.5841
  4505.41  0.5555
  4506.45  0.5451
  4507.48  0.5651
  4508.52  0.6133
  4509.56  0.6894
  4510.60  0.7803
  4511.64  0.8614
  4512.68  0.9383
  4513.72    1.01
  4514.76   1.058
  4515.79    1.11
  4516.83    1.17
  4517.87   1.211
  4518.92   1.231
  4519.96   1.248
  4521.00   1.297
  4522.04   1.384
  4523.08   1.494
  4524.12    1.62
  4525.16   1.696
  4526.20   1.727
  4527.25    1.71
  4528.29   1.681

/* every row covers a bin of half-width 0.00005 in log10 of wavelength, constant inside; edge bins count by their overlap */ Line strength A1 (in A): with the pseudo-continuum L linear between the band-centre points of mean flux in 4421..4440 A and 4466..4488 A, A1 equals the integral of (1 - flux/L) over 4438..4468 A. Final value 0.9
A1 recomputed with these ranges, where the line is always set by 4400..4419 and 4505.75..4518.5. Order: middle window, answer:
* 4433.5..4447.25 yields -1.5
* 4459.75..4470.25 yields -4.4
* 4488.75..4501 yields -3.9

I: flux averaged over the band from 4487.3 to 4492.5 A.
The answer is 1.48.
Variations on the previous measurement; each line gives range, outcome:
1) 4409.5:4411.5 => 1.12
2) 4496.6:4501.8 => 0.887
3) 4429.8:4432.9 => 1.08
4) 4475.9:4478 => 1.47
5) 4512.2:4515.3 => 1.01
